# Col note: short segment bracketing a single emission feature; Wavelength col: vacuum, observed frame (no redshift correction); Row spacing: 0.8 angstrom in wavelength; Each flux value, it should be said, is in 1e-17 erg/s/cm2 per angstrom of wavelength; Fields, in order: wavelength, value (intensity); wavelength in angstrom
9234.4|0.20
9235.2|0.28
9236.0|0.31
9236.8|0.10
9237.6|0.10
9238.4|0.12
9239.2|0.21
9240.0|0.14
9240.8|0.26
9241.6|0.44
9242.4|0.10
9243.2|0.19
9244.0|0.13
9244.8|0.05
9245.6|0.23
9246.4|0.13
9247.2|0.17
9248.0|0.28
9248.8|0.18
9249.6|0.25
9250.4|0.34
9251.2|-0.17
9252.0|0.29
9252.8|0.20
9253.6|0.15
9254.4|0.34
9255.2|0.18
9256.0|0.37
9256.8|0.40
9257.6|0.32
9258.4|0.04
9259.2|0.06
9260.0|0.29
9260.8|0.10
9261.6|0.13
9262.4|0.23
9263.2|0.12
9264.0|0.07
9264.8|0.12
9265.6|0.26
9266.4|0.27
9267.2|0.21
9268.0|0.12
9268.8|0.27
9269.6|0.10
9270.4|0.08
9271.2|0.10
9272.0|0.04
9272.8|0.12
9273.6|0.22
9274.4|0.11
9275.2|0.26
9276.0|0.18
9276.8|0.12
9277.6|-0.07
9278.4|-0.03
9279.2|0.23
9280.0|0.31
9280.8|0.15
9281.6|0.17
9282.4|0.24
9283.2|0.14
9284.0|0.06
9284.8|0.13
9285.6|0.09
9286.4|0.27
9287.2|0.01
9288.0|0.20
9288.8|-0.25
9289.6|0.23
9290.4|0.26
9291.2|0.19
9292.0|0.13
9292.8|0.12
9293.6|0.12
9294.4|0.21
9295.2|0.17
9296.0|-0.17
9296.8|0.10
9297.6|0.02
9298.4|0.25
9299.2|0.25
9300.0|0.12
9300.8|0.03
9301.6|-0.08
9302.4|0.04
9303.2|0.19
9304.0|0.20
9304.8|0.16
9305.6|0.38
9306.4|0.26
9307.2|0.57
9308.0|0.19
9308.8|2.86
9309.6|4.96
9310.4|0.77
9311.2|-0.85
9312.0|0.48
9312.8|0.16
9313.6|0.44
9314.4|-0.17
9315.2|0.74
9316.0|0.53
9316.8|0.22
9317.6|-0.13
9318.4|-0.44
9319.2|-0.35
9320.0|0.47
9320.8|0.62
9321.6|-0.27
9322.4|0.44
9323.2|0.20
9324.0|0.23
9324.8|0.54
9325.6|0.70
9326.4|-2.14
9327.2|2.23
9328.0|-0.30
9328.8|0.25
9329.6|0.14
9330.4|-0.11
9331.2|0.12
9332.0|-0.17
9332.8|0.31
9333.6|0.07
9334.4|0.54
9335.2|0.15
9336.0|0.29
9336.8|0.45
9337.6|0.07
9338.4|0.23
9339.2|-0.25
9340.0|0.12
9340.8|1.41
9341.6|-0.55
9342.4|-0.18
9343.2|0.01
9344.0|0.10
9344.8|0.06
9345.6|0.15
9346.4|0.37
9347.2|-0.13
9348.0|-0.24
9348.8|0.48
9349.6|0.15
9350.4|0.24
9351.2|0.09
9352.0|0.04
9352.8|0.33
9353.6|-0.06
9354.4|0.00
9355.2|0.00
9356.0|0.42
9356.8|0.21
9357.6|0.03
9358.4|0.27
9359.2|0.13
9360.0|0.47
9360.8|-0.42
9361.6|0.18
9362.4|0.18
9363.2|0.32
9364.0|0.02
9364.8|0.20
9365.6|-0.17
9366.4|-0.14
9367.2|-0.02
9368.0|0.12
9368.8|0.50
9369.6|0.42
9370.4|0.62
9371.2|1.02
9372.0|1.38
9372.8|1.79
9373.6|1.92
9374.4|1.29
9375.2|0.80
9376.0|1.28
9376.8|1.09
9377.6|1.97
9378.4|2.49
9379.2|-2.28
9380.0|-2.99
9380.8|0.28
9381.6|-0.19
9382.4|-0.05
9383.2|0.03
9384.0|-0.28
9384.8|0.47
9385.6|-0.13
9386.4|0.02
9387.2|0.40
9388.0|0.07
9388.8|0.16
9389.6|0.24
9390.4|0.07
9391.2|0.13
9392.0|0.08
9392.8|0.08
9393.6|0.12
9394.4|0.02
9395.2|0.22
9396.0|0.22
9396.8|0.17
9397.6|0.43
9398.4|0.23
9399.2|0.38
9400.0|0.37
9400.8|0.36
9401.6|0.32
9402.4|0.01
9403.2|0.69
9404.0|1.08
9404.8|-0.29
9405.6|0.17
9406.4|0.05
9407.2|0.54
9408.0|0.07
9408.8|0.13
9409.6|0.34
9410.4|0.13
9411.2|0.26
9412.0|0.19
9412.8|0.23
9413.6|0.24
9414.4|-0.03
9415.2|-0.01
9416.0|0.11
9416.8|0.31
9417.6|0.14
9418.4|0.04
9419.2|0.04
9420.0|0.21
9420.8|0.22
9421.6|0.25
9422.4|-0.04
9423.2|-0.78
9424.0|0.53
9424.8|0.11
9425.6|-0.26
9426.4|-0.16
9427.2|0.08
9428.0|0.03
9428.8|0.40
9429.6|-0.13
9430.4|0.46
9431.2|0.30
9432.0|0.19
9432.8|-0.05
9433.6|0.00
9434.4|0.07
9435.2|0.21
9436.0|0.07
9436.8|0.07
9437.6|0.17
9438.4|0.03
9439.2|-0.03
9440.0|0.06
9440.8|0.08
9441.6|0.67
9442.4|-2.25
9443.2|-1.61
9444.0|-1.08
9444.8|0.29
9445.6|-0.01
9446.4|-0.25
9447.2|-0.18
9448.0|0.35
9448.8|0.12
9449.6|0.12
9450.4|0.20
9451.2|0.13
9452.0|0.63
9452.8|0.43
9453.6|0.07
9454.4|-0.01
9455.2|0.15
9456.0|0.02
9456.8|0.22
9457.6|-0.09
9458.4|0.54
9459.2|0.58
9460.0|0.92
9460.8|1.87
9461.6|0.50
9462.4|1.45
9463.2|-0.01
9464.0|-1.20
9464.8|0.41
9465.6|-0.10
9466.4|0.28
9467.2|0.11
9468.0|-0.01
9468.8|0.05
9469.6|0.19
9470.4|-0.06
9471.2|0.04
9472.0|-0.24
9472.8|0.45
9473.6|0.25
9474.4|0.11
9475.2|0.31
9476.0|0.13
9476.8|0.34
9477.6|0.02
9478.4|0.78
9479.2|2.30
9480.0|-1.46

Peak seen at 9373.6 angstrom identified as H-beta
